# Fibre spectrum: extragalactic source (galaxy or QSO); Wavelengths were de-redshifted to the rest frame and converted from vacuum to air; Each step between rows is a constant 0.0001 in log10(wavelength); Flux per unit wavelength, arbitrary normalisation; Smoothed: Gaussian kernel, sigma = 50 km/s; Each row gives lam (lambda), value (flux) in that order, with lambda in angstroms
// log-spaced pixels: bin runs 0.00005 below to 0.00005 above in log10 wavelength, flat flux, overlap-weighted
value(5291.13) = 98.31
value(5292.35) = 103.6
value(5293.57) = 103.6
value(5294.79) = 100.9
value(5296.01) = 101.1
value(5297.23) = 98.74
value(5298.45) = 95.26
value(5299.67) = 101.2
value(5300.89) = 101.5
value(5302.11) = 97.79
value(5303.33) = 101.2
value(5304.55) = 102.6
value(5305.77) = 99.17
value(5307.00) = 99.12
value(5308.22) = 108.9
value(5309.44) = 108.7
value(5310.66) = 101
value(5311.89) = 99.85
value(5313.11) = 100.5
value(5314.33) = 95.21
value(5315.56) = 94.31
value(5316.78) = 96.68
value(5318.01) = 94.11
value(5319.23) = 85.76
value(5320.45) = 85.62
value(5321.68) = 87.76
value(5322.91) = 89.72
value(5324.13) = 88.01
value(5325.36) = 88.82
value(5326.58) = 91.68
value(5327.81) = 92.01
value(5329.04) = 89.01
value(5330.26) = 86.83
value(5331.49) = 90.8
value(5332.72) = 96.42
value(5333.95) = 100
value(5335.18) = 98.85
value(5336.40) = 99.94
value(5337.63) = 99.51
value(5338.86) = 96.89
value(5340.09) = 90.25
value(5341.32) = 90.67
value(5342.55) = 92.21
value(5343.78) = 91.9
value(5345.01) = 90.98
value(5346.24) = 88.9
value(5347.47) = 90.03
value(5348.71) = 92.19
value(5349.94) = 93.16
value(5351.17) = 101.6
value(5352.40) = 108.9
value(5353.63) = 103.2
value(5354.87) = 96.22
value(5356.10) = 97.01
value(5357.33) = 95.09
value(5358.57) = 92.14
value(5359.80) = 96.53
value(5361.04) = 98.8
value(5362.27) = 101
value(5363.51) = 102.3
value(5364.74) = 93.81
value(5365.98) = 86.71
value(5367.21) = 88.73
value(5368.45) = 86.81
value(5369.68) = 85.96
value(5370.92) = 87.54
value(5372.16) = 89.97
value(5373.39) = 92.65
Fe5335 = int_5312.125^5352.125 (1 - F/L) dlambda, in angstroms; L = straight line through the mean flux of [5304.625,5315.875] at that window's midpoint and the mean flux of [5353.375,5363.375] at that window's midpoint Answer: 2.54 angstroms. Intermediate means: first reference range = 101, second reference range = 97.4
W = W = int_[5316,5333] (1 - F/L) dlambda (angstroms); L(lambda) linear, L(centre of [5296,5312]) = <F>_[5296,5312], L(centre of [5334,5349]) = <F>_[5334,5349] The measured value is 1.2 angstroms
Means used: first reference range 101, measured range 90.2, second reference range 93.8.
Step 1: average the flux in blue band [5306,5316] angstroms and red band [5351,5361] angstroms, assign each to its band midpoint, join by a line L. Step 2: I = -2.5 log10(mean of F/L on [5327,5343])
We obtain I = 0.06 mag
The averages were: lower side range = 101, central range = 94.1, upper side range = 98.7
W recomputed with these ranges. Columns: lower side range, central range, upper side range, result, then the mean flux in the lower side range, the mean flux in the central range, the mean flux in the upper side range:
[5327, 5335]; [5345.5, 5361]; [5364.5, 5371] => -1.1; 92.7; 96.3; 88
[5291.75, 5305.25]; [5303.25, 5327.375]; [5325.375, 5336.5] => 0.3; 101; 95.8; 93.5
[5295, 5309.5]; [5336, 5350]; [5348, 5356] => 0.9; 101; 92.9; 98.9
